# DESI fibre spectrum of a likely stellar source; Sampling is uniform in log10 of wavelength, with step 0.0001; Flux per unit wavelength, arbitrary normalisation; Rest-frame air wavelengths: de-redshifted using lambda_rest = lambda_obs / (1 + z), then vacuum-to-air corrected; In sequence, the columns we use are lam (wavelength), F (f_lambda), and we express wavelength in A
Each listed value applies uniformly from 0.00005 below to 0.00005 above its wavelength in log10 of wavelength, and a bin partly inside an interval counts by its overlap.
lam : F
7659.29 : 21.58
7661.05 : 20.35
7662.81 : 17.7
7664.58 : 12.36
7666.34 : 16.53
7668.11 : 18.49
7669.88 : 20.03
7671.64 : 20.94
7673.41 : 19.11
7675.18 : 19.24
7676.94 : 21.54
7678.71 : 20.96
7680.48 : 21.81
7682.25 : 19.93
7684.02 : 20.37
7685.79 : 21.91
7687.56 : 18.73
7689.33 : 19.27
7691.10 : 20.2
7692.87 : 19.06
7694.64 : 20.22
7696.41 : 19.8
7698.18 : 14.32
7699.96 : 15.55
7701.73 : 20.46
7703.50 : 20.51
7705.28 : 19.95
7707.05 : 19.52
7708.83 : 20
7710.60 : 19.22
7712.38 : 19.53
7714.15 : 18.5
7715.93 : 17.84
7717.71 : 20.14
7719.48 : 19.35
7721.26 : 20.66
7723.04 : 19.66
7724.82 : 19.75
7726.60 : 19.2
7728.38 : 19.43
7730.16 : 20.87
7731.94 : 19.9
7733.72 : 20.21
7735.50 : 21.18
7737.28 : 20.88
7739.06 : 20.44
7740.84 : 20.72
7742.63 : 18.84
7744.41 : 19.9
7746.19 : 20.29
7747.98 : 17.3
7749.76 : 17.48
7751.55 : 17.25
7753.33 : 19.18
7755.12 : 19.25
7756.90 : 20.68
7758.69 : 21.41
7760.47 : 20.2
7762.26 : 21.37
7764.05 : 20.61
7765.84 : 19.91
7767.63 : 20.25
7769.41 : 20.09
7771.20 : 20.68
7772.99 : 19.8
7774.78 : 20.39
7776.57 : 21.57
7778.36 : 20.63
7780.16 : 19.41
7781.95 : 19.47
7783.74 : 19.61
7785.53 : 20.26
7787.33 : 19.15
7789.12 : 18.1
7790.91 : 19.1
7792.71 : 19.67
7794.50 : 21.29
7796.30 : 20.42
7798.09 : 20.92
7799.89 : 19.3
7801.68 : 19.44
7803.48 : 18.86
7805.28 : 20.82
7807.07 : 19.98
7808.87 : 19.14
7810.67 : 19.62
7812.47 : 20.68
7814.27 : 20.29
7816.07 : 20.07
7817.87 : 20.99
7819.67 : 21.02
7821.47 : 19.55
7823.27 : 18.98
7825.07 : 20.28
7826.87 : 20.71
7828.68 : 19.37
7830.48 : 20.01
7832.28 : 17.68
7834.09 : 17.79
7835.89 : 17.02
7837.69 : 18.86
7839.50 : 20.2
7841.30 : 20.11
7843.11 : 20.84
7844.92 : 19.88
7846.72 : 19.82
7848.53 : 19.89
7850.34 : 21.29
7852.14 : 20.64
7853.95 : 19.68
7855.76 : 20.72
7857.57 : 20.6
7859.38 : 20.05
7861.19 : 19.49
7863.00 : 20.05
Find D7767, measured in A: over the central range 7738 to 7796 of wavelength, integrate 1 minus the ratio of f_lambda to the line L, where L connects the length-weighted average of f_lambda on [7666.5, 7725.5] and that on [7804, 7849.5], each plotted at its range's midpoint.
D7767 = -0.53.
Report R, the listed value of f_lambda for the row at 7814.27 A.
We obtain 20.29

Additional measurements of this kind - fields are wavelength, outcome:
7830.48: 20.01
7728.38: 19.43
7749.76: 17.48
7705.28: 19.95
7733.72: 20.21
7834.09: 17.79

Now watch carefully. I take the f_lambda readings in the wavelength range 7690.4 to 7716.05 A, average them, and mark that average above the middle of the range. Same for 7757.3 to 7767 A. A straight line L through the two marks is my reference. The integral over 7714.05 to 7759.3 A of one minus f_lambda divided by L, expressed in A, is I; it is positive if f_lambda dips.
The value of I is 0.7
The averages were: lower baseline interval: 19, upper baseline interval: 20.7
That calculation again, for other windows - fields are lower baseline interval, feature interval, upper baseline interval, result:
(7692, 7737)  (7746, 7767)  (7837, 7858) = 0.1 A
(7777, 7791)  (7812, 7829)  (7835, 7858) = -0.4 A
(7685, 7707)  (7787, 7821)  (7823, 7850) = -0.9 A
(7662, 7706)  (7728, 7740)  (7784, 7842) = -0.7 A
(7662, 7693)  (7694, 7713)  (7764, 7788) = 0.6 A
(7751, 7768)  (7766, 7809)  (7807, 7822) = 0.4 A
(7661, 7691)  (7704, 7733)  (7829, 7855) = -0.3 A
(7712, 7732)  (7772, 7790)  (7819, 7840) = -0.4 A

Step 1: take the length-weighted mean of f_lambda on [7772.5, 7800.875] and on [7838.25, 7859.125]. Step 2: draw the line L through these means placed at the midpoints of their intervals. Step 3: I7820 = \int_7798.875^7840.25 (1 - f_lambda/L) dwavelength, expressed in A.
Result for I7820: 1.1 A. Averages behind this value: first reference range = 19.9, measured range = 19.6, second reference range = 20.3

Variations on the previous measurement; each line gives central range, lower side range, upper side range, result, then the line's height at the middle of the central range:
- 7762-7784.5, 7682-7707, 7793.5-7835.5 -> -0.7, 19.7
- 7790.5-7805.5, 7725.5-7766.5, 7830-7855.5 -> -0.2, 19.7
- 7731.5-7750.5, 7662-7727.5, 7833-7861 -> -0.3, 19.4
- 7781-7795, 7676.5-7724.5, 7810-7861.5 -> 0.2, 19.8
